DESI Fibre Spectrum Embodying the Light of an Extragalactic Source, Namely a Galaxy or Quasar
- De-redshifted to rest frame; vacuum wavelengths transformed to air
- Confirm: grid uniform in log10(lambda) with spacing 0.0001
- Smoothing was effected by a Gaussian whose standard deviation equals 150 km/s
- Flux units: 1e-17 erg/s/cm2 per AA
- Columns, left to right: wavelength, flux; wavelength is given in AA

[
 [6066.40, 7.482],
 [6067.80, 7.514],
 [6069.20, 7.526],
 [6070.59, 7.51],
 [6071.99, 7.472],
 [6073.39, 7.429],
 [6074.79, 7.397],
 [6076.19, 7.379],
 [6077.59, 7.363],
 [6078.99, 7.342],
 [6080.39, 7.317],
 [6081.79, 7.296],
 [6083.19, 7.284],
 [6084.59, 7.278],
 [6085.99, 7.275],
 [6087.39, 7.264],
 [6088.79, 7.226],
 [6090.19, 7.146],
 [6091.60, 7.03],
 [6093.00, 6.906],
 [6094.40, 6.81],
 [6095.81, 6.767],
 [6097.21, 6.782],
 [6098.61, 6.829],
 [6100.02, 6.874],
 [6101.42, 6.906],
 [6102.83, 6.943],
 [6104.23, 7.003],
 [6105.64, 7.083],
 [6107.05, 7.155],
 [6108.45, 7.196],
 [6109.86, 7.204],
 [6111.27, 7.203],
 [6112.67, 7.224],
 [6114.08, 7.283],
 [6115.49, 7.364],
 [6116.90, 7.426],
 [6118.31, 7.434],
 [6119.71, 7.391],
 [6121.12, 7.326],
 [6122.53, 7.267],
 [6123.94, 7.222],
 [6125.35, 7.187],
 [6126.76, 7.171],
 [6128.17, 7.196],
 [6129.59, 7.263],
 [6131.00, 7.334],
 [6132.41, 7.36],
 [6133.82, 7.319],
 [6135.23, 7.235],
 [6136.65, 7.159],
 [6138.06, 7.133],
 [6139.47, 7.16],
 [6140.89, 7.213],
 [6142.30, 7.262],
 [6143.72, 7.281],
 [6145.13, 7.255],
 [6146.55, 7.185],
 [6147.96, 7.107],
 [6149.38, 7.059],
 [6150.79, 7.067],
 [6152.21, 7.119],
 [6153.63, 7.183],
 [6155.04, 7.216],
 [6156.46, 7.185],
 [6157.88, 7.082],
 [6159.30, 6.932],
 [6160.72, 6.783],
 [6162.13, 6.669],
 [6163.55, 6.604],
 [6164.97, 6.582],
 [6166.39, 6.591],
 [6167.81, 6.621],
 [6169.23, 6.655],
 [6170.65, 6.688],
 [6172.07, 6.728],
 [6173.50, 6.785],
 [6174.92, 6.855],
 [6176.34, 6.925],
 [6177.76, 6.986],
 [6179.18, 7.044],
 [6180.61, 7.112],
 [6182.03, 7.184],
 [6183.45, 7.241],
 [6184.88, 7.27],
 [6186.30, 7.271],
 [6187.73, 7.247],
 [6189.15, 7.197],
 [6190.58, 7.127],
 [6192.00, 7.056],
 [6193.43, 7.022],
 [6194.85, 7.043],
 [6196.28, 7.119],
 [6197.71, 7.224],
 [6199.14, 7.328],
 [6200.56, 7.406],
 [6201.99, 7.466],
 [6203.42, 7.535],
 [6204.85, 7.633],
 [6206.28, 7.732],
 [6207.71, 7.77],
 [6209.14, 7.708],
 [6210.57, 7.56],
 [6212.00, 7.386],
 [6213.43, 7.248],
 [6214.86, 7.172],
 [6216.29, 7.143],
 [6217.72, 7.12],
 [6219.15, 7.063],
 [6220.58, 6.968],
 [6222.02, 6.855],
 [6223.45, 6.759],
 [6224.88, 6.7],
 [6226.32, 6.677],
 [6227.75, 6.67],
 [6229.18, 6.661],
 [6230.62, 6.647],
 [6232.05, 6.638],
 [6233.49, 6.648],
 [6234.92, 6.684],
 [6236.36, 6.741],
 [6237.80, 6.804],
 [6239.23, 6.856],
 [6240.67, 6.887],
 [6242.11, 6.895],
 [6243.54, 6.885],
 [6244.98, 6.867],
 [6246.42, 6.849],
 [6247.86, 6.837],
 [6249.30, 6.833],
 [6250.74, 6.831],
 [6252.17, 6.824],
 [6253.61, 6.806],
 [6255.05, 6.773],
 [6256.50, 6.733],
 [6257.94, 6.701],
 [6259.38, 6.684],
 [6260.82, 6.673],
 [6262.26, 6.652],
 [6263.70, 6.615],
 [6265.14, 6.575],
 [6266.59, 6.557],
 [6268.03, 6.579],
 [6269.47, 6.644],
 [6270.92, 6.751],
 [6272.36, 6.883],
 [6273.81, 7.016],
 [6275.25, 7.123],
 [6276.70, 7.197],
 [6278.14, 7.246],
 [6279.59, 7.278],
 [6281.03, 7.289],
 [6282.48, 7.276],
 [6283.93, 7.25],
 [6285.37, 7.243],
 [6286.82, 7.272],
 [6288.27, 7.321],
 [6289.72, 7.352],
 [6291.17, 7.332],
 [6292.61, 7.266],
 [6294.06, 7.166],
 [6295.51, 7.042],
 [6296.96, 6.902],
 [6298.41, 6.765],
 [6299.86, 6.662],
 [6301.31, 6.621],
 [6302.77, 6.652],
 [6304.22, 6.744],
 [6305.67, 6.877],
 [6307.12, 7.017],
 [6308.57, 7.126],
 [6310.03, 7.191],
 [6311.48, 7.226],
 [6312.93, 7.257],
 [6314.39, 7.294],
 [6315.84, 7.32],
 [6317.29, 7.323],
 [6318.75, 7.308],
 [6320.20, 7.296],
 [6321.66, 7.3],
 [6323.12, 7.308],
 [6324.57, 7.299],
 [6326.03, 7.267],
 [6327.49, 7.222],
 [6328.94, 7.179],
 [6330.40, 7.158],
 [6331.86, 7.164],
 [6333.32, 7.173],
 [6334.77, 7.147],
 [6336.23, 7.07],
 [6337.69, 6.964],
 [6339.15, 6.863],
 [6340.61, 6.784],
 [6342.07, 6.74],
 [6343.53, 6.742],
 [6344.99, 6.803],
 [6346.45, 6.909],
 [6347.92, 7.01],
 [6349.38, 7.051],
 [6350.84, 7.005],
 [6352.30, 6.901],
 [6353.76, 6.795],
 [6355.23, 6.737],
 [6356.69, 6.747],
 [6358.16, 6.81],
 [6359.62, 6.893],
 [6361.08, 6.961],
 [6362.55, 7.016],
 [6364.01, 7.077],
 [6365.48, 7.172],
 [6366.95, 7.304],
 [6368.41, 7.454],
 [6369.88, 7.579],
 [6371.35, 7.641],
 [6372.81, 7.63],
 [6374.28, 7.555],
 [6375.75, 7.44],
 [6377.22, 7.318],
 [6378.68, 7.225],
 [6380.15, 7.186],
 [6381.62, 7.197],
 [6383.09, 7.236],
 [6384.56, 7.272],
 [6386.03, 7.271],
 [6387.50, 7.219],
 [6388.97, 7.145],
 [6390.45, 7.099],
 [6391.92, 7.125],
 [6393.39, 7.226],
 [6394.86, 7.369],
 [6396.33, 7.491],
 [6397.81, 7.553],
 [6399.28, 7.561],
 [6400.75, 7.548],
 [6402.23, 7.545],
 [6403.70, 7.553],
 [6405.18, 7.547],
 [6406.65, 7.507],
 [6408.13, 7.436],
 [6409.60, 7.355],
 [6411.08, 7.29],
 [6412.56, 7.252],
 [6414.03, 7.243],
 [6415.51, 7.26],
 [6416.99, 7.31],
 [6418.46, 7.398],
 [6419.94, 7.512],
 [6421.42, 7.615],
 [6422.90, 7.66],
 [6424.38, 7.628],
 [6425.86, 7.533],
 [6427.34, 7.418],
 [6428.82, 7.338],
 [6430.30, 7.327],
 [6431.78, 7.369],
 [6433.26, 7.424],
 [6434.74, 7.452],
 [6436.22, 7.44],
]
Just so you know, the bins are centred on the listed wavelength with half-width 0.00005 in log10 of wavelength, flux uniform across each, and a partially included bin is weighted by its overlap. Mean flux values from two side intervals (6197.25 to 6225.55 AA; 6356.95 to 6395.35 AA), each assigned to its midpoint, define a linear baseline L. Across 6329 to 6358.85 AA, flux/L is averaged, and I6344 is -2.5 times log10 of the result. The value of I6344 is 0.05 mag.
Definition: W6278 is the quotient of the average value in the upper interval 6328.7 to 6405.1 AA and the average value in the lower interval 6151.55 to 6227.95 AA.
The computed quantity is 1.0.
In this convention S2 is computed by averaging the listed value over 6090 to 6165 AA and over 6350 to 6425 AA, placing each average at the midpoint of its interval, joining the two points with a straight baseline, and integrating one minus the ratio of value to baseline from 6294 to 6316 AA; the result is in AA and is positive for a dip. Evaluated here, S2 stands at 0.79 AA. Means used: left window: 7.12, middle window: 6.98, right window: 7.29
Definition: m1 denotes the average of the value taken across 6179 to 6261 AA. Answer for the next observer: 7.03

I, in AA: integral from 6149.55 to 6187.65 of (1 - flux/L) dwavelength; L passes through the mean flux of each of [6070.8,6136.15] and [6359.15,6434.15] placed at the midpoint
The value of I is 1.5 AA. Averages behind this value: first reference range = 7.2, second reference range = 7.36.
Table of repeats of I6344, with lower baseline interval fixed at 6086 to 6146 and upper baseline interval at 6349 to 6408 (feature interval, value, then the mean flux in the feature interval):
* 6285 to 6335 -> 0.01 mag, 7.14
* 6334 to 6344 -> 0.05 mag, 6.91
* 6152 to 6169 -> 0.05 mag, 6.87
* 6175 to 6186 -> 0.01 mag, 7.1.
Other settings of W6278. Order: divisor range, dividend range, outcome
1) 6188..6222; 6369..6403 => 1.01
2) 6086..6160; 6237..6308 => 0.97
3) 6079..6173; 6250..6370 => 0.99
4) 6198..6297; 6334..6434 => 1.03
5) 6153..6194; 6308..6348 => 1.02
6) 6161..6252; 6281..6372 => 1.01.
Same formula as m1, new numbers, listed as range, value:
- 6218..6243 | 6.78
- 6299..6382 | 7.1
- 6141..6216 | 7.13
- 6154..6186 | 6.91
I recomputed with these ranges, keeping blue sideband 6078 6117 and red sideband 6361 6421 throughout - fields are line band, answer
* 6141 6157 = 0.0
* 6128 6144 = -0.2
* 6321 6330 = 0.0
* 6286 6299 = 0.2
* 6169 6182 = 0.5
